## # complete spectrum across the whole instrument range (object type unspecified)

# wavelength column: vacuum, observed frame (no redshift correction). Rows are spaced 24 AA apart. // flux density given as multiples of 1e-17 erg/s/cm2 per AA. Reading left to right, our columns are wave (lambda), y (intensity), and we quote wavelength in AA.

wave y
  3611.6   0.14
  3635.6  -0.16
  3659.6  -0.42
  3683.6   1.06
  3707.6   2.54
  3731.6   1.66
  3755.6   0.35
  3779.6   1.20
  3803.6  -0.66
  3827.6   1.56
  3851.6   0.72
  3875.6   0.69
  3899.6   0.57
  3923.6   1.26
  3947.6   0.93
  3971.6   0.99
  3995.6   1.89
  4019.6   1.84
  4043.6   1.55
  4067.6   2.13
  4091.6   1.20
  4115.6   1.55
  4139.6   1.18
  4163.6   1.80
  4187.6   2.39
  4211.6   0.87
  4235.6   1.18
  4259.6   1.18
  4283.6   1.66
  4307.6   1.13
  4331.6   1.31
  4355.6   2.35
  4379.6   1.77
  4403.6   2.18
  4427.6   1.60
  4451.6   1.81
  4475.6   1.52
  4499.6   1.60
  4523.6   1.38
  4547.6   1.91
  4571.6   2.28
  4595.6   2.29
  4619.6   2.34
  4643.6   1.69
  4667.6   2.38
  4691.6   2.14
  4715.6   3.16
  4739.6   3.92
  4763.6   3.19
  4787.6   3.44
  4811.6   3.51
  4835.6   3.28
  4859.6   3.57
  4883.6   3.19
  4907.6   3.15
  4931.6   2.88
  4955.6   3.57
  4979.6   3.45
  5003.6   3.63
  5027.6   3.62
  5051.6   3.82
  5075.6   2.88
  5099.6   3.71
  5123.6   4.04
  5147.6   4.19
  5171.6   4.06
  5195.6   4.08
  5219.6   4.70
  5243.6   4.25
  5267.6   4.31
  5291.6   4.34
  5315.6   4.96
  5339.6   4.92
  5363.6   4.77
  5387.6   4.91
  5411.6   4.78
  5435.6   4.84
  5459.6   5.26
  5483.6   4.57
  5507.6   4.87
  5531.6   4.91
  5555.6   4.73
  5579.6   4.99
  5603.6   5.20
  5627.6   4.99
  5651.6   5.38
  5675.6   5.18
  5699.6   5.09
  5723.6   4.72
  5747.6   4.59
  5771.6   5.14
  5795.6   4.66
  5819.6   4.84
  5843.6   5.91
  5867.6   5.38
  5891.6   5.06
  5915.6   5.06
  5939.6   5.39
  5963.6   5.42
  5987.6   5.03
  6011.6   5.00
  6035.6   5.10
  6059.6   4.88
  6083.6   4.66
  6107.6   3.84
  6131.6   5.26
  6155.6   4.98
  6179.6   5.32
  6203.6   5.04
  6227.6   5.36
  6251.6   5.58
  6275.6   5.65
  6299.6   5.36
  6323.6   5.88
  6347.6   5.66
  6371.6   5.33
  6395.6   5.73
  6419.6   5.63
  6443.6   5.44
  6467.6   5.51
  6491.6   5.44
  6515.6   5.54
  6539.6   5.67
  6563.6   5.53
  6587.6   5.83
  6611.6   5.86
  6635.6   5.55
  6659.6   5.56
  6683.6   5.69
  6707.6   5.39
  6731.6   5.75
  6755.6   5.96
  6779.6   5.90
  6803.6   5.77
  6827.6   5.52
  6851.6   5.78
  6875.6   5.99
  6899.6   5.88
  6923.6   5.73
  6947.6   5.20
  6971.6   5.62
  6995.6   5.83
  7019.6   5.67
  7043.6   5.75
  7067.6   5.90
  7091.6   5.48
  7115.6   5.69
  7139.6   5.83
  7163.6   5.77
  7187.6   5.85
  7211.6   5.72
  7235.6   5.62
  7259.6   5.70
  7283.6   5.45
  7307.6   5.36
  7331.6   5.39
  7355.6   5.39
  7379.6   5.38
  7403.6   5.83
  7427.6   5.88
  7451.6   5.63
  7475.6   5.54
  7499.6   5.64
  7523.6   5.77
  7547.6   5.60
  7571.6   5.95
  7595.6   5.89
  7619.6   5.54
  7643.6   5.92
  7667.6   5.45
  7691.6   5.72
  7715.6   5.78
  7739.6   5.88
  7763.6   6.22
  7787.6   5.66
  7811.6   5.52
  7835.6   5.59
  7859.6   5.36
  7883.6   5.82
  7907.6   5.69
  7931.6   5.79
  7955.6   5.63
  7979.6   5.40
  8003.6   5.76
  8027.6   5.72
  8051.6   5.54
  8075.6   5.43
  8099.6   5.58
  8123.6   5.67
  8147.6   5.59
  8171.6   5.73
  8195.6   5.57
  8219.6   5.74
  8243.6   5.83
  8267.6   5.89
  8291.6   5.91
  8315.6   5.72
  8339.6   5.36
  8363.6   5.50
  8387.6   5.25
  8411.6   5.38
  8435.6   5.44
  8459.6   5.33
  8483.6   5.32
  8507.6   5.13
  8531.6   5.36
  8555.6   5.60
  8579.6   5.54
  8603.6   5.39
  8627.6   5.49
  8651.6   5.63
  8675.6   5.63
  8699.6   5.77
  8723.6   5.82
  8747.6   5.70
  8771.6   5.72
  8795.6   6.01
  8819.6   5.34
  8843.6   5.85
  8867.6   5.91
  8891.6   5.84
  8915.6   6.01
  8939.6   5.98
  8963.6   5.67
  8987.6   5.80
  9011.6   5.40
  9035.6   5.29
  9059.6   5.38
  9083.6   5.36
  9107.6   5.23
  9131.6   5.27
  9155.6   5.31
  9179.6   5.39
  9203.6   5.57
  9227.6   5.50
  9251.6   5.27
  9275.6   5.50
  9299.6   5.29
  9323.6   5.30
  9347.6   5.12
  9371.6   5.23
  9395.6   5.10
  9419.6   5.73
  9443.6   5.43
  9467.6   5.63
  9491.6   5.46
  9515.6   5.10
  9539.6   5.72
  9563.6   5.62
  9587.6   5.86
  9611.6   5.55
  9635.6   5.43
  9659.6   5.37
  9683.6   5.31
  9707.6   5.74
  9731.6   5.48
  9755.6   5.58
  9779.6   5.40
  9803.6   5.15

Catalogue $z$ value 0.18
